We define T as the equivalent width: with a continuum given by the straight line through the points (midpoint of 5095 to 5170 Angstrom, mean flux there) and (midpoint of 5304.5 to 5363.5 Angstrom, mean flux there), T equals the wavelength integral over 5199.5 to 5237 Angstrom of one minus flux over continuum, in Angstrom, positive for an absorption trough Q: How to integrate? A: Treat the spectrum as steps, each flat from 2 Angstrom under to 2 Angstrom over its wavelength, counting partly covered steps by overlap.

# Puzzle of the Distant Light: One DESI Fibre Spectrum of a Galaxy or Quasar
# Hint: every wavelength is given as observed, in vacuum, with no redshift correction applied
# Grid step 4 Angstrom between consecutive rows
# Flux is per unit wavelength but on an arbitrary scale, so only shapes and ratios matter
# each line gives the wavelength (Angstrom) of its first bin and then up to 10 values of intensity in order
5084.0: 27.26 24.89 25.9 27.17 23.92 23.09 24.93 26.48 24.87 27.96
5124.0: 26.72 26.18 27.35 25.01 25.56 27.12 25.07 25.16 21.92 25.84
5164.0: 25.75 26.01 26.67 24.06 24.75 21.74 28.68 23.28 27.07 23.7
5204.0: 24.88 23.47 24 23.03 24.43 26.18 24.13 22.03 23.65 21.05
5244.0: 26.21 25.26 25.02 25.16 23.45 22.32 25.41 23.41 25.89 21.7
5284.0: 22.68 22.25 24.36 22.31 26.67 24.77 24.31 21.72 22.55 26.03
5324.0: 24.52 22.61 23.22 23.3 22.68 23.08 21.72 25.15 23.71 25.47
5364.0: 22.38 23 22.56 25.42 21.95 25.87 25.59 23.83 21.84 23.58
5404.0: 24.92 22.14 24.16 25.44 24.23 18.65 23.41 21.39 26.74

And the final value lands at 1.1 Angstrom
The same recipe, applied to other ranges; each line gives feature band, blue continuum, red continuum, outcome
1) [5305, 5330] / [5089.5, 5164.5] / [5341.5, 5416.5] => 0.53 Angstrom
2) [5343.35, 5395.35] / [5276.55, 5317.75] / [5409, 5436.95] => -1.03 Angstrom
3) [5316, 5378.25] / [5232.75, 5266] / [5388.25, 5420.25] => 0.69 Angstrom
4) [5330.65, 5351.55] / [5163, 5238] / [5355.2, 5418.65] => 0.95 Angstrom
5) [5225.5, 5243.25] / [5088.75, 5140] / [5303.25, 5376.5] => 1.10 Angstrom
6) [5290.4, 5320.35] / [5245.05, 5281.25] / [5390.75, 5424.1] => 0.07 Angstrom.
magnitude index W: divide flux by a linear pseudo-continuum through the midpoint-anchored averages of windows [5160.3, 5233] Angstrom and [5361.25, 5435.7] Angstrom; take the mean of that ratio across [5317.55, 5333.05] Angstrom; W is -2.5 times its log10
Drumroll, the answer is -0.01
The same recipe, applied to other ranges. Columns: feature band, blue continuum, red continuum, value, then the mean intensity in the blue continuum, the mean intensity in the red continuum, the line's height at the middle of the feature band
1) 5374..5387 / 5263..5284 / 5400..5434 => -0.06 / 23.7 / 23.1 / 23.2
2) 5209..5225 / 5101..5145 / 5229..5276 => 0.01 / 25.9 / 24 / 24.5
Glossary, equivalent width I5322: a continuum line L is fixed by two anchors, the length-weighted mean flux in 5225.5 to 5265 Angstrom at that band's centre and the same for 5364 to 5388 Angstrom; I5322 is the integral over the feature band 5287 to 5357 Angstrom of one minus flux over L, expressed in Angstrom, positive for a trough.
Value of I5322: 0.6 Angstrom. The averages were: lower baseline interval 23.9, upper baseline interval 23.8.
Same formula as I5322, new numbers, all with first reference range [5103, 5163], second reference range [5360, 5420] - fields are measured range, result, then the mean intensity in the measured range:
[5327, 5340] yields 0.64 Angstrom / 23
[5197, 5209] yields 0.38 Angstrom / 24.3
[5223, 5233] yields 0.33 Angstrom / 24.1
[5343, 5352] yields 0.44 Angstrom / 22.9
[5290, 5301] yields 0.11 Angstrom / 24.2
